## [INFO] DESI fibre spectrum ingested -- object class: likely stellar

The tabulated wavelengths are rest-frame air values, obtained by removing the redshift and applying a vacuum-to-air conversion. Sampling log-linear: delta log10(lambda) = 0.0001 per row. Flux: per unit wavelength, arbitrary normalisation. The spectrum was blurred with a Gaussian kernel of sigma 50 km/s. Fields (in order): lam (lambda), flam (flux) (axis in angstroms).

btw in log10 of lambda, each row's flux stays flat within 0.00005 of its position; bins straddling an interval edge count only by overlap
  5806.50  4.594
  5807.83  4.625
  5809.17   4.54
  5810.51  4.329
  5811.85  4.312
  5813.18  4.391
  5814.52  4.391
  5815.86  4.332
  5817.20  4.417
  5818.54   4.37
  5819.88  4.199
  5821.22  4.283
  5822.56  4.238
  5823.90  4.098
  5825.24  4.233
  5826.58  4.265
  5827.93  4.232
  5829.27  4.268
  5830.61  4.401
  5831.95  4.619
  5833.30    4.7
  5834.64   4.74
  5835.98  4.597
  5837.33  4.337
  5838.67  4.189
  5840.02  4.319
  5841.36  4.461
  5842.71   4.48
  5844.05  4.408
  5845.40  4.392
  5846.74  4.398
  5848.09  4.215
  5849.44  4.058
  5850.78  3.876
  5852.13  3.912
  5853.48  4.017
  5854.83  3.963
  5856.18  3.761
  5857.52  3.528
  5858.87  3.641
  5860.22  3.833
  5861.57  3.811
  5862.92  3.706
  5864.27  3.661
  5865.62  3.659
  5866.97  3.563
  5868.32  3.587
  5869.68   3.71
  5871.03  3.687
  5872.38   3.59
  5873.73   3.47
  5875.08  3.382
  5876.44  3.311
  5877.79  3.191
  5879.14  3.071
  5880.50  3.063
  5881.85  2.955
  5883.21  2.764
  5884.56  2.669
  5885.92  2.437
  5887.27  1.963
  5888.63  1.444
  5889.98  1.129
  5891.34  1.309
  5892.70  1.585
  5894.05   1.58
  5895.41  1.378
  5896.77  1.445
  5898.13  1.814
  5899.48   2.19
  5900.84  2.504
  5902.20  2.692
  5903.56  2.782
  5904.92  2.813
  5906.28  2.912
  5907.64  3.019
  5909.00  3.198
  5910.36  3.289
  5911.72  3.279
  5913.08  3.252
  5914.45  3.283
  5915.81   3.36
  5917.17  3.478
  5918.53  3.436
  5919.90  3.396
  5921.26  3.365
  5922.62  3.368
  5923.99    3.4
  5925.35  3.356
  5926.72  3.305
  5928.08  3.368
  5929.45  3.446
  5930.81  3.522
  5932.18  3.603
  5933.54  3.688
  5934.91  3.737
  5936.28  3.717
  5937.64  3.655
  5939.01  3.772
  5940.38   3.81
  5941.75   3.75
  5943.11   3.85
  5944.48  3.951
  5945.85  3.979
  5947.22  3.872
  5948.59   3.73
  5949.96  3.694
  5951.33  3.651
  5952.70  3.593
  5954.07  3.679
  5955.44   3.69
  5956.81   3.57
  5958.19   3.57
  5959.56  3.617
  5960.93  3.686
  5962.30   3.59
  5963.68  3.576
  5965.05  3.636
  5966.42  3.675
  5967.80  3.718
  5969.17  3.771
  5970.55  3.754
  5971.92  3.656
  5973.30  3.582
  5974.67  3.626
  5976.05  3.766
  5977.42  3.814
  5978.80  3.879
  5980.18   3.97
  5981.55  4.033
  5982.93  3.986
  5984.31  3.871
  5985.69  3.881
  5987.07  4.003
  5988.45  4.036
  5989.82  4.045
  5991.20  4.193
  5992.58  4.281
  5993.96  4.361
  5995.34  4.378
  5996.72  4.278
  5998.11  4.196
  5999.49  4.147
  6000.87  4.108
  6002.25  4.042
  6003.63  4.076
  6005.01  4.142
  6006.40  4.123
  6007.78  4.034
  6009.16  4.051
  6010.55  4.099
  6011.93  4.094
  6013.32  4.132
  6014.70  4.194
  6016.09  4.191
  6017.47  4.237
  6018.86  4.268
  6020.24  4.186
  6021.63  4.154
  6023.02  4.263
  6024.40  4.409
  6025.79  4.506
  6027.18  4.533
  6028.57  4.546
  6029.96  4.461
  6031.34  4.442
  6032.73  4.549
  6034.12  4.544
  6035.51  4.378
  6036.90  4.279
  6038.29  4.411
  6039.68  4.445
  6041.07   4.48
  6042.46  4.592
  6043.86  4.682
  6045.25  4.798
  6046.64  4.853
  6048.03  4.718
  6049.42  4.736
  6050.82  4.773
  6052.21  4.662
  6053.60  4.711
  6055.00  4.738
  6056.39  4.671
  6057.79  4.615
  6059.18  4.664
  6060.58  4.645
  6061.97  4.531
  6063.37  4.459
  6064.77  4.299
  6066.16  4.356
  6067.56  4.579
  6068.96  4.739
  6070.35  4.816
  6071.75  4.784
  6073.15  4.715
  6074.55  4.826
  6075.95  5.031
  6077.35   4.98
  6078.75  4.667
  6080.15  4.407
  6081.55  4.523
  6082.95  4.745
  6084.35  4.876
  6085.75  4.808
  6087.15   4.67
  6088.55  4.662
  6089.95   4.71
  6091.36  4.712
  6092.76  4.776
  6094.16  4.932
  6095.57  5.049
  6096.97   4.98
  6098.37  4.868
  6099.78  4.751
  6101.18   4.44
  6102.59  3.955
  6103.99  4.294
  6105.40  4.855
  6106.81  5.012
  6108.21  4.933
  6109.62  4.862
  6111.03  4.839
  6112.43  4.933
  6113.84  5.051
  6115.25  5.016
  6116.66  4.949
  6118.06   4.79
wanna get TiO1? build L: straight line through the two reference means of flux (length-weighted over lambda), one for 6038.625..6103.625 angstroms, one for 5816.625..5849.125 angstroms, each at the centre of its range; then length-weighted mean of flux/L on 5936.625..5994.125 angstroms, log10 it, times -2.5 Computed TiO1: 0.19 mag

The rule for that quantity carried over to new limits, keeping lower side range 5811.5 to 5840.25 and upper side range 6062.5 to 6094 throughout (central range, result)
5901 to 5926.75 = 0.37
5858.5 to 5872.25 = 0.20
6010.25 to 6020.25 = 0.11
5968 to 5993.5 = 0.17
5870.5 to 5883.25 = 0.33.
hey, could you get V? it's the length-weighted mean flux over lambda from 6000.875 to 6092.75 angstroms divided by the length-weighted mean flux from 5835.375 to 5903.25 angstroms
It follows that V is 1.39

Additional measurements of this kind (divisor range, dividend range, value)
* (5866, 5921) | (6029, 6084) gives 1.66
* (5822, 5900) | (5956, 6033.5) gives 1.16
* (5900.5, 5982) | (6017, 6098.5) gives 1.31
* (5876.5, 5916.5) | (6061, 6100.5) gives 1.88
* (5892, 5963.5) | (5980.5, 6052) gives 1.32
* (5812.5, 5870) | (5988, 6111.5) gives 1.09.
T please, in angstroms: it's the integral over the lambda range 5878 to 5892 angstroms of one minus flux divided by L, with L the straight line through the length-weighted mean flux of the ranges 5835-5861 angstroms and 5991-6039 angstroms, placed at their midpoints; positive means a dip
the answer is 6.22 angstroms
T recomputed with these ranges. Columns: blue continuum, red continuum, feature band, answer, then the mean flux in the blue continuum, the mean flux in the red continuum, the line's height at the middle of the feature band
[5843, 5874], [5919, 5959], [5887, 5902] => 8.2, 3.86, 3.62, 3.75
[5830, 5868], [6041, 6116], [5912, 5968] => 9.8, 4.11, 4.72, 4.35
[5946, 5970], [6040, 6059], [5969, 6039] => 0.7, 3.67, 4.69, 4.18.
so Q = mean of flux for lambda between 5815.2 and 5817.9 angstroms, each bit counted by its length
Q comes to 4.37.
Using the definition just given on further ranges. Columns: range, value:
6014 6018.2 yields 4.21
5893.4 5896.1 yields 1.48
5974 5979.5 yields 3.77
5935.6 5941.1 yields 3.74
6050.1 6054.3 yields 4.71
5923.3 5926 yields 3.38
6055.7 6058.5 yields 4.64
